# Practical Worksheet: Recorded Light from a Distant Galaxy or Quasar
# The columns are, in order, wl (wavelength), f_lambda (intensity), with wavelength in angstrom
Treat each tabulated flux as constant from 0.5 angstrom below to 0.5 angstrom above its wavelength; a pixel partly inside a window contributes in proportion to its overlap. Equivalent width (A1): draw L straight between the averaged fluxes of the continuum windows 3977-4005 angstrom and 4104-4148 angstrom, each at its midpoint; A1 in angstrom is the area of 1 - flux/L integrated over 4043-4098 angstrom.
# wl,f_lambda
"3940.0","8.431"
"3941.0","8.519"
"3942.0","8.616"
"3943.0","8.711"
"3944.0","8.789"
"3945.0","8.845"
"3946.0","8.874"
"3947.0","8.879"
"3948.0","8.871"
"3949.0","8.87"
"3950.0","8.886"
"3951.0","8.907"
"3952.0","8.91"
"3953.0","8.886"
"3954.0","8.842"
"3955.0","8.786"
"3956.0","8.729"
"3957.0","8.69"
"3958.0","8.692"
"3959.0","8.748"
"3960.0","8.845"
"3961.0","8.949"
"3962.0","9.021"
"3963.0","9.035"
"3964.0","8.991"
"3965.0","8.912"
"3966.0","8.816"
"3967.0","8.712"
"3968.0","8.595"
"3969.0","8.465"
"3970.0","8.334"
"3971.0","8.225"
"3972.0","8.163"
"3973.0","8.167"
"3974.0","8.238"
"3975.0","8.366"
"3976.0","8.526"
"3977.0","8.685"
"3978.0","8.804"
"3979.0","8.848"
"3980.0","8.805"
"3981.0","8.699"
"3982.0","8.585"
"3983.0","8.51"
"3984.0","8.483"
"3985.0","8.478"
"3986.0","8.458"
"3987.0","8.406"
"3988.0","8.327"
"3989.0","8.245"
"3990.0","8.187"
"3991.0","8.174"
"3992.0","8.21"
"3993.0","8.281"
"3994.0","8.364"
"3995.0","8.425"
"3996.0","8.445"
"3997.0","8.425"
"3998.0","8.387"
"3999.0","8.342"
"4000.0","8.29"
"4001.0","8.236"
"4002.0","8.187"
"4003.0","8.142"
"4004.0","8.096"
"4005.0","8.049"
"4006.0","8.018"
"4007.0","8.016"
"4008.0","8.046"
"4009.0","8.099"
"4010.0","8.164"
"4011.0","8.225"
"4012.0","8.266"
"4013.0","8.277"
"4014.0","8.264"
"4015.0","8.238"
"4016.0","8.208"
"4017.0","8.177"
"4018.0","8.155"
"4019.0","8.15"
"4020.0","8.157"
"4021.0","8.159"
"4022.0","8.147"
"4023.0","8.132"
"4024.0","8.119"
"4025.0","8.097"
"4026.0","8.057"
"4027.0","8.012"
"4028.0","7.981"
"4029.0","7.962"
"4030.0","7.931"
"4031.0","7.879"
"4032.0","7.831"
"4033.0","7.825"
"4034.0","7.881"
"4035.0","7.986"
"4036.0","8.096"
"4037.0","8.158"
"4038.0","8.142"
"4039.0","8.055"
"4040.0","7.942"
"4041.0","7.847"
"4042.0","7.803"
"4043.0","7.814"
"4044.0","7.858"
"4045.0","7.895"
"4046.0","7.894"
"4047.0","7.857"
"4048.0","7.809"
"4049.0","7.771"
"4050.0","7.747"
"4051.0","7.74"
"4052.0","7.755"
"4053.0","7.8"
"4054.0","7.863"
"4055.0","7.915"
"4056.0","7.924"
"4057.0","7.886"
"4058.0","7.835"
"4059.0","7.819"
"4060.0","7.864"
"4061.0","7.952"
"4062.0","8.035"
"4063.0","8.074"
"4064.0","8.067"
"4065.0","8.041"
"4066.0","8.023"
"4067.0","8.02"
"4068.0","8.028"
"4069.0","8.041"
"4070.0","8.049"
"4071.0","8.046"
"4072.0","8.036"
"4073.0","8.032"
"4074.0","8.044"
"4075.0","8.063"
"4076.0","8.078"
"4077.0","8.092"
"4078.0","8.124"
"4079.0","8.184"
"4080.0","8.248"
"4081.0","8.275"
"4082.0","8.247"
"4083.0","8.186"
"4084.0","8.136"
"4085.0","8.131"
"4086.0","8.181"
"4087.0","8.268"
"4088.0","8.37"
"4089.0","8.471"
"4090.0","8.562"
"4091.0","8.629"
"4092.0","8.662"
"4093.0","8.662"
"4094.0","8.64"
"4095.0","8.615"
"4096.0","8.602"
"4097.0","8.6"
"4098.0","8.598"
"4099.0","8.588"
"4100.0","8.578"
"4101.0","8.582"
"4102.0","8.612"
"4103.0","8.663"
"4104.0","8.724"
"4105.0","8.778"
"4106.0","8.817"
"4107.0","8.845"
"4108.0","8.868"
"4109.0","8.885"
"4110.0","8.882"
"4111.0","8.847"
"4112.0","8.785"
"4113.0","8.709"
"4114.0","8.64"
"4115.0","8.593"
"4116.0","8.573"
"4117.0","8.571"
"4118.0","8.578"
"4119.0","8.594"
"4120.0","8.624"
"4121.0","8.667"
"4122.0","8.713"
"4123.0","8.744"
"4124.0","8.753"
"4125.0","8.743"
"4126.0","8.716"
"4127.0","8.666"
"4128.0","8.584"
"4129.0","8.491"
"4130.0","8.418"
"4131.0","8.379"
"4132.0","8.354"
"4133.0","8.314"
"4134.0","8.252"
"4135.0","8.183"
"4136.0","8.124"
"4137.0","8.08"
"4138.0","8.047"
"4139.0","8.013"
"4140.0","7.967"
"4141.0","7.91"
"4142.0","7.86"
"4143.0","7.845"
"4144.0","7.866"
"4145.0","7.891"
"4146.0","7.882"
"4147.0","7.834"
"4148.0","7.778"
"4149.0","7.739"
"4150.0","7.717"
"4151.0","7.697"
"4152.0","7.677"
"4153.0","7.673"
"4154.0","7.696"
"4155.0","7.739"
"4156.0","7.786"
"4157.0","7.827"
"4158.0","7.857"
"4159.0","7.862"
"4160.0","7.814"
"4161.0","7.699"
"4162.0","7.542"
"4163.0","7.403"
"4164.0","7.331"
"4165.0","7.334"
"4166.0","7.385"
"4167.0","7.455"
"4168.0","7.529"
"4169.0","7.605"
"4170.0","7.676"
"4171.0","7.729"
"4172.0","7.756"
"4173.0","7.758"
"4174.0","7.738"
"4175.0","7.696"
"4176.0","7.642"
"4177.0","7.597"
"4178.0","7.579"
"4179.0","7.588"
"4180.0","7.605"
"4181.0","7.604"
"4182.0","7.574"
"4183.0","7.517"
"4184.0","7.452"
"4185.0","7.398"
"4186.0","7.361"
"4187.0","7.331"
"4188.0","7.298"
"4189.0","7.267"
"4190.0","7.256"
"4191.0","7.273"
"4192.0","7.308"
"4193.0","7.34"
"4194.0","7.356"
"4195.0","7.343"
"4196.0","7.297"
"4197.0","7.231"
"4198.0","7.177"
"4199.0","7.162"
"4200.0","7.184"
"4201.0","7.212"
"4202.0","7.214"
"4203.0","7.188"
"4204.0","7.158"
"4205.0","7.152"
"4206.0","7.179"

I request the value 2.04 angstrom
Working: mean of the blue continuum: 8.4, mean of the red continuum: 8.43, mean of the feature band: 8.11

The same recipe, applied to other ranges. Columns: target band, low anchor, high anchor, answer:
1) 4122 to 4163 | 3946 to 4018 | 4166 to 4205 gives -2.1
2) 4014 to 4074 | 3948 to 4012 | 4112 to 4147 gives 3.3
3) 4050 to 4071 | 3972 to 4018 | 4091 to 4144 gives 1.2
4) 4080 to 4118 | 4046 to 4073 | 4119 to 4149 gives -2.2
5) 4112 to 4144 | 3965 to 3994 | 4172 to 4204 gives -2.9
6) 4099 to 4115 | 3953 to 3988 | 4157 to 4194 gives -1.7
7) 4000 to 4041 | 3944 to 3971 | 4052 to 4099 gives 1.8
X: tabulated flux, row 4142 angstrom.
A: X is 7.86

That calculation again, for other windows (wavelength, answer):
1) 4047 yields 7.857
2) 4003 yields 8.142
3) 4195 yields 7.343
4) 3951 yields 8.907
